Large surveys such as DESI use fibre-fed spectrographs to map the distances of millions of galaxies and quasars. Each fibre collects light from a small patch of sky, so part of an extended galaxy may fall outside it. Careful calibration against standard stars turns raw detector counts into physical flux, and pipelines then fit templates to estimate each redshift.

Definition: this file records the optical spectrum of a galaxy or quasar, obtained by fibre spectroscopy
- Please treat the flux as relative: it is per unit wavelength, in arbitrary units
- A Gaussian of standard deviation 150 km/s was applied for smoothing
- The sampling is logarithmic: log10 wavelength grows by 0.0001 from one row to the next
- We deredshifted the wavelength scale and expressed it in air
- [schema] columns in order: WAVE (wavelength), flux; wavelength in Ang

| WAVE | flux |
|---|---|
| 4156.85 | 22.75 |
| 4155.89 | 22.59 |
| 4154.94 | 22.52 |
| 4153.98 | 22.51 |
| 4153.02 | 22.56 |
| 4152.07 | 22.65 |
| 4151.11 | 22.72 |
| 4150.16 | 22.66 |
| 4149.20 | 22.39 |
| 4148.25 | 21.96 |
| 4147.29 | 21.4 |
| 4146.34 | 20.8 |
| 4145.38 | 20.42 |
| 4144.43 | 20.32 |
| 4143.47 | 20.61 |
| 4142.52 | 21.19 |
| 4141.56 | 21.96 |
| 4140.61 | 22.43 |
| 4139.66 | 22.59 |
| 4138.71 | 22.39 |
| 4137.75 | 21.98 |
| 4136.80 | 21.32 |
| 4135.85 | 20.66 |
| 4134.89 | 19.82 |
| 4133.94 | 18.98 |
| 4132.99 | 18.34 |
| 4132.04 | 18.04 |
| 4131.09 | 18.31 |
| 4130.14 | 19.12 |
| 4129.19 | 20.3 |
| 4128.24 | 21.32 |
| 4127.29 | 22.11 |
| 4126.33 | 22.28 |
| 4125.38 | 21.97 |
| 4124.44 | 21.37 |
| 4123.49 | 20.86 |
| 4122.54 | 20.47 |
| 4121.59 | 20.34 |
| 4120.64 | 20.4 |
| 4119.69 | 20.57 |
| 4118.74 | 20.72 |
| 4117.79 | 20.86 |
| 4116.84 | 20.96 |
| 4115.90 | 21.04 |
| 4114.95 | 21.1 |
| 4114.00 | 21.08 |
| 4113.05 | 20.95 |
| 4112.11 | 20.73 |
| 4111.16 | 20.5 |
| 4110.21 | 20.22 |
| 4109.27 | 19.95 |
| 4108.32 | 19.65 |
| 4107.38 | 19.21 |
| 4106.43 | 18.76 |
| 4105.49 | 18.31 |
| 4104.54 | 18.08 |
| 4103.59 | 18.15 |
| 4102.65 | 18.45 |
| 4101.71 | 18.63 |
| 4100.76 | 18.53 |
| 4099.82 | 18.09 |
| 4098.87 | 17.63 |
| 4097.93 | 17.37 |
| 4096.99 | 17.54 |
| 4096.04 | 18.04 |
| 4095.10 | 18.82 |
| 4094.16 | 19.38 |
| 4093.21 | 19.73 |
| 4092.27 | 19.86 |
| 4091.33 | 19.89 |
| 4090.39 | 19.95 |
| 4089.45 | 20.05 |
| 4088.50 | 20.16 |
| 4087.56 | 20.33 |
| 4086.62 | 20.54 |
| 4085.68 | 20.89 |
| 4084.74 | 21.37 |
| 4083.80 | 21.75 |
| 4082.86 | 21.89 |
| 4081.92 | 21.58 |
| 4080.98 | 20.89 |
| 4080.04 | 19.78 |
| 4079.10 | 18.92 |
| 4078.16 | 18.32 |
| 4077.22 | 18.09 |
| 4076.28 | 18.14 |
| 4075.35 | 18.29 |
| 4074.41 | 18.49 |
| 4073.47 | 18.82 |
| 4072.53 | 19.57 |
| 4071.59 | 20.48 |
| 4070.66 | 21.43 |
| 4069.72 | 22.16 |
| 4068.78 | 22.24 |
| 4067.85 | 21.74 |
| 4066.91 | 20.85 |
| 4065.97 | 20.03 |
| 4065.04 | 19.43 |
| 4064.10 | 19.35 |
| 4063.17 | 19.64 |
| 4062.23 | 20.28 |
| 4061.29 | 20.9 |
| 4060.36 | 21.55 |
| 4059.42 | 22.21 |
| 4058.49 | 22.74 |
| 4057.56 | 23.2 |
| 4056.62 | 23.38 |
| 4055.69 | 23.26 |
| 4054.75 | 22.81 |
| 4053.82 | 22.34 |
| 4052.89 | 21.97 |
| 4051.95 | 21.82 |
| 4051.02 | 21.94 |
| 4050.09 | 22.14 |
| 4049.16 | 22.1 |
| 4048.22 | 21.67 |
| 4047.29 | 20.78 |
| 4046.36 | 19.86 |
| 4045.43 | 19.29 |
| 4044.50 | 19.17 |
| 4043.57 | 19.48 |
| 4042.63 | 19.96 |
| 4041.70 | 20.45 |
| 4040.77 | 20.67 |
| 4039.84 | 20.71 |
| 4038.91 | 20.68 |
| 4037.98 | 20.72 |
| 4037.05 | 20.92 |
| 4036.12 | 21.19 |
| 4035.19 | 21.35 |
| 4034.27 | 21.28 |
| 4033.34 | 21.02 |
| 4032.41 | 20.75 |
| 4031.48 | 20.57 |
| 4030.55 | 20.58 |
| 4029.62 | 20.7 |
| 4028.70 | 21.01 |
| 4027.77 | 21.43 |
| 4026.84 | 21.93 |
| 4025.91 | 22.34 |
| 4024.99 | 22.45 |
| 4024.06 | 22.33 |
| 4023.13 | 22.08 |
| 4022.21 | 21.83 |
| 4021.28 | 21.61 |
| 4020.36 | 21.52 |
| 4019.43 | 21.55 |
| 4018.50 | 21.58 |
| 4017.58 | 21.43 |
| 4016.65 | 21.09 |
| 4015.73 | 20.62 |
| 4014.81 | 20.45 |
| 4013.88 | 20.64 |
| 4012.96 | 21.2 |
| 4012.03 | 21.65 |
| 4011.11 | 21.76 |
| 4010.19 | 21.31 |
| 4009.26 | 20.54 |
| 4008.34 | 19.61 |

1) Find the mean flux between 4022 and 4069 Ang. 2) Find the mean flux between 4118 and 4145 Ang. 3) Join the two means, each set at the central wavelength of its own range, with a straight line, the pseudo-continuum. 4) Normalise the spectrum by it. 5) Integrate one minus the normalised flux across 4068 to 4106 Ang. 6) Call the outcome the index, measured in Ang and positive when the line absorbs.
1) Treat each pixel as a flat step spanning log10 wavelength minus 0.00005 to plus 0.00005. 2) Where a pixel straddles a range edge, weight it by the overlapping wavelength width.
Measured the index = 2.7 Ang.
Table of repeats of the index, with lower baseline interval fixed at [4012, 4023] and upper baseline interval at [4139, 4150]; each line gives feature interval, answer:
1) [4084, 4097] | 0.9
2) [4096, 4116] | 2.1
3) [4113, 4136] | 1.1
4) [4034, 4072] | 0.3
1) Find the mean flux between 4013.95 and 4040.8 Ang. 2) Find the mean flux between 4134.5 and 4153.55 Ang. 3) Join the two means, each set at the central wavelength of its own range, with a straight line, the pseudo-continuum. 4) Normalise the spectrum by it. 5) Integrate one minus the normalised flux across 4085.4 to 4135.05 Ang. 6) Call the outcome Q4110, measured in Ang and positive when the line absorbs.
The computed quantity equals 4.0 Ang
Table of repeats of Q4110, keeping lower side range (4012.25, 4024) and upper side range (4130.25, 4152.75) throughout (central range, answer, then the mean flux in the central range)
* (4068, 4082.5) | 0.9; 19.9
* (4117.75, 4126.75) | 0.0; 21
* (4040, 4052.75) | 0.3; 20.7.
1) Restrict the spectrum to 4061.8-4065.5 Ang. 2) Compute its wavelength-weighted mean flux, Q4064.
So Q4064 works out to 19.7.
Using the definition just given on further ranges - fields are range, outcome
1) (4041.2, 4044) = 19.9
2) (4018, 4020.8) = 21.5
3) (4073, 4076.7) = 18.5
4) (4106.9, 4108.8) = 19.4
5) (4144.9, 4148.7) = 21.1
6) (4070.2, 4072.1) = 21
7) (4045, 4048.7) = 20.4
